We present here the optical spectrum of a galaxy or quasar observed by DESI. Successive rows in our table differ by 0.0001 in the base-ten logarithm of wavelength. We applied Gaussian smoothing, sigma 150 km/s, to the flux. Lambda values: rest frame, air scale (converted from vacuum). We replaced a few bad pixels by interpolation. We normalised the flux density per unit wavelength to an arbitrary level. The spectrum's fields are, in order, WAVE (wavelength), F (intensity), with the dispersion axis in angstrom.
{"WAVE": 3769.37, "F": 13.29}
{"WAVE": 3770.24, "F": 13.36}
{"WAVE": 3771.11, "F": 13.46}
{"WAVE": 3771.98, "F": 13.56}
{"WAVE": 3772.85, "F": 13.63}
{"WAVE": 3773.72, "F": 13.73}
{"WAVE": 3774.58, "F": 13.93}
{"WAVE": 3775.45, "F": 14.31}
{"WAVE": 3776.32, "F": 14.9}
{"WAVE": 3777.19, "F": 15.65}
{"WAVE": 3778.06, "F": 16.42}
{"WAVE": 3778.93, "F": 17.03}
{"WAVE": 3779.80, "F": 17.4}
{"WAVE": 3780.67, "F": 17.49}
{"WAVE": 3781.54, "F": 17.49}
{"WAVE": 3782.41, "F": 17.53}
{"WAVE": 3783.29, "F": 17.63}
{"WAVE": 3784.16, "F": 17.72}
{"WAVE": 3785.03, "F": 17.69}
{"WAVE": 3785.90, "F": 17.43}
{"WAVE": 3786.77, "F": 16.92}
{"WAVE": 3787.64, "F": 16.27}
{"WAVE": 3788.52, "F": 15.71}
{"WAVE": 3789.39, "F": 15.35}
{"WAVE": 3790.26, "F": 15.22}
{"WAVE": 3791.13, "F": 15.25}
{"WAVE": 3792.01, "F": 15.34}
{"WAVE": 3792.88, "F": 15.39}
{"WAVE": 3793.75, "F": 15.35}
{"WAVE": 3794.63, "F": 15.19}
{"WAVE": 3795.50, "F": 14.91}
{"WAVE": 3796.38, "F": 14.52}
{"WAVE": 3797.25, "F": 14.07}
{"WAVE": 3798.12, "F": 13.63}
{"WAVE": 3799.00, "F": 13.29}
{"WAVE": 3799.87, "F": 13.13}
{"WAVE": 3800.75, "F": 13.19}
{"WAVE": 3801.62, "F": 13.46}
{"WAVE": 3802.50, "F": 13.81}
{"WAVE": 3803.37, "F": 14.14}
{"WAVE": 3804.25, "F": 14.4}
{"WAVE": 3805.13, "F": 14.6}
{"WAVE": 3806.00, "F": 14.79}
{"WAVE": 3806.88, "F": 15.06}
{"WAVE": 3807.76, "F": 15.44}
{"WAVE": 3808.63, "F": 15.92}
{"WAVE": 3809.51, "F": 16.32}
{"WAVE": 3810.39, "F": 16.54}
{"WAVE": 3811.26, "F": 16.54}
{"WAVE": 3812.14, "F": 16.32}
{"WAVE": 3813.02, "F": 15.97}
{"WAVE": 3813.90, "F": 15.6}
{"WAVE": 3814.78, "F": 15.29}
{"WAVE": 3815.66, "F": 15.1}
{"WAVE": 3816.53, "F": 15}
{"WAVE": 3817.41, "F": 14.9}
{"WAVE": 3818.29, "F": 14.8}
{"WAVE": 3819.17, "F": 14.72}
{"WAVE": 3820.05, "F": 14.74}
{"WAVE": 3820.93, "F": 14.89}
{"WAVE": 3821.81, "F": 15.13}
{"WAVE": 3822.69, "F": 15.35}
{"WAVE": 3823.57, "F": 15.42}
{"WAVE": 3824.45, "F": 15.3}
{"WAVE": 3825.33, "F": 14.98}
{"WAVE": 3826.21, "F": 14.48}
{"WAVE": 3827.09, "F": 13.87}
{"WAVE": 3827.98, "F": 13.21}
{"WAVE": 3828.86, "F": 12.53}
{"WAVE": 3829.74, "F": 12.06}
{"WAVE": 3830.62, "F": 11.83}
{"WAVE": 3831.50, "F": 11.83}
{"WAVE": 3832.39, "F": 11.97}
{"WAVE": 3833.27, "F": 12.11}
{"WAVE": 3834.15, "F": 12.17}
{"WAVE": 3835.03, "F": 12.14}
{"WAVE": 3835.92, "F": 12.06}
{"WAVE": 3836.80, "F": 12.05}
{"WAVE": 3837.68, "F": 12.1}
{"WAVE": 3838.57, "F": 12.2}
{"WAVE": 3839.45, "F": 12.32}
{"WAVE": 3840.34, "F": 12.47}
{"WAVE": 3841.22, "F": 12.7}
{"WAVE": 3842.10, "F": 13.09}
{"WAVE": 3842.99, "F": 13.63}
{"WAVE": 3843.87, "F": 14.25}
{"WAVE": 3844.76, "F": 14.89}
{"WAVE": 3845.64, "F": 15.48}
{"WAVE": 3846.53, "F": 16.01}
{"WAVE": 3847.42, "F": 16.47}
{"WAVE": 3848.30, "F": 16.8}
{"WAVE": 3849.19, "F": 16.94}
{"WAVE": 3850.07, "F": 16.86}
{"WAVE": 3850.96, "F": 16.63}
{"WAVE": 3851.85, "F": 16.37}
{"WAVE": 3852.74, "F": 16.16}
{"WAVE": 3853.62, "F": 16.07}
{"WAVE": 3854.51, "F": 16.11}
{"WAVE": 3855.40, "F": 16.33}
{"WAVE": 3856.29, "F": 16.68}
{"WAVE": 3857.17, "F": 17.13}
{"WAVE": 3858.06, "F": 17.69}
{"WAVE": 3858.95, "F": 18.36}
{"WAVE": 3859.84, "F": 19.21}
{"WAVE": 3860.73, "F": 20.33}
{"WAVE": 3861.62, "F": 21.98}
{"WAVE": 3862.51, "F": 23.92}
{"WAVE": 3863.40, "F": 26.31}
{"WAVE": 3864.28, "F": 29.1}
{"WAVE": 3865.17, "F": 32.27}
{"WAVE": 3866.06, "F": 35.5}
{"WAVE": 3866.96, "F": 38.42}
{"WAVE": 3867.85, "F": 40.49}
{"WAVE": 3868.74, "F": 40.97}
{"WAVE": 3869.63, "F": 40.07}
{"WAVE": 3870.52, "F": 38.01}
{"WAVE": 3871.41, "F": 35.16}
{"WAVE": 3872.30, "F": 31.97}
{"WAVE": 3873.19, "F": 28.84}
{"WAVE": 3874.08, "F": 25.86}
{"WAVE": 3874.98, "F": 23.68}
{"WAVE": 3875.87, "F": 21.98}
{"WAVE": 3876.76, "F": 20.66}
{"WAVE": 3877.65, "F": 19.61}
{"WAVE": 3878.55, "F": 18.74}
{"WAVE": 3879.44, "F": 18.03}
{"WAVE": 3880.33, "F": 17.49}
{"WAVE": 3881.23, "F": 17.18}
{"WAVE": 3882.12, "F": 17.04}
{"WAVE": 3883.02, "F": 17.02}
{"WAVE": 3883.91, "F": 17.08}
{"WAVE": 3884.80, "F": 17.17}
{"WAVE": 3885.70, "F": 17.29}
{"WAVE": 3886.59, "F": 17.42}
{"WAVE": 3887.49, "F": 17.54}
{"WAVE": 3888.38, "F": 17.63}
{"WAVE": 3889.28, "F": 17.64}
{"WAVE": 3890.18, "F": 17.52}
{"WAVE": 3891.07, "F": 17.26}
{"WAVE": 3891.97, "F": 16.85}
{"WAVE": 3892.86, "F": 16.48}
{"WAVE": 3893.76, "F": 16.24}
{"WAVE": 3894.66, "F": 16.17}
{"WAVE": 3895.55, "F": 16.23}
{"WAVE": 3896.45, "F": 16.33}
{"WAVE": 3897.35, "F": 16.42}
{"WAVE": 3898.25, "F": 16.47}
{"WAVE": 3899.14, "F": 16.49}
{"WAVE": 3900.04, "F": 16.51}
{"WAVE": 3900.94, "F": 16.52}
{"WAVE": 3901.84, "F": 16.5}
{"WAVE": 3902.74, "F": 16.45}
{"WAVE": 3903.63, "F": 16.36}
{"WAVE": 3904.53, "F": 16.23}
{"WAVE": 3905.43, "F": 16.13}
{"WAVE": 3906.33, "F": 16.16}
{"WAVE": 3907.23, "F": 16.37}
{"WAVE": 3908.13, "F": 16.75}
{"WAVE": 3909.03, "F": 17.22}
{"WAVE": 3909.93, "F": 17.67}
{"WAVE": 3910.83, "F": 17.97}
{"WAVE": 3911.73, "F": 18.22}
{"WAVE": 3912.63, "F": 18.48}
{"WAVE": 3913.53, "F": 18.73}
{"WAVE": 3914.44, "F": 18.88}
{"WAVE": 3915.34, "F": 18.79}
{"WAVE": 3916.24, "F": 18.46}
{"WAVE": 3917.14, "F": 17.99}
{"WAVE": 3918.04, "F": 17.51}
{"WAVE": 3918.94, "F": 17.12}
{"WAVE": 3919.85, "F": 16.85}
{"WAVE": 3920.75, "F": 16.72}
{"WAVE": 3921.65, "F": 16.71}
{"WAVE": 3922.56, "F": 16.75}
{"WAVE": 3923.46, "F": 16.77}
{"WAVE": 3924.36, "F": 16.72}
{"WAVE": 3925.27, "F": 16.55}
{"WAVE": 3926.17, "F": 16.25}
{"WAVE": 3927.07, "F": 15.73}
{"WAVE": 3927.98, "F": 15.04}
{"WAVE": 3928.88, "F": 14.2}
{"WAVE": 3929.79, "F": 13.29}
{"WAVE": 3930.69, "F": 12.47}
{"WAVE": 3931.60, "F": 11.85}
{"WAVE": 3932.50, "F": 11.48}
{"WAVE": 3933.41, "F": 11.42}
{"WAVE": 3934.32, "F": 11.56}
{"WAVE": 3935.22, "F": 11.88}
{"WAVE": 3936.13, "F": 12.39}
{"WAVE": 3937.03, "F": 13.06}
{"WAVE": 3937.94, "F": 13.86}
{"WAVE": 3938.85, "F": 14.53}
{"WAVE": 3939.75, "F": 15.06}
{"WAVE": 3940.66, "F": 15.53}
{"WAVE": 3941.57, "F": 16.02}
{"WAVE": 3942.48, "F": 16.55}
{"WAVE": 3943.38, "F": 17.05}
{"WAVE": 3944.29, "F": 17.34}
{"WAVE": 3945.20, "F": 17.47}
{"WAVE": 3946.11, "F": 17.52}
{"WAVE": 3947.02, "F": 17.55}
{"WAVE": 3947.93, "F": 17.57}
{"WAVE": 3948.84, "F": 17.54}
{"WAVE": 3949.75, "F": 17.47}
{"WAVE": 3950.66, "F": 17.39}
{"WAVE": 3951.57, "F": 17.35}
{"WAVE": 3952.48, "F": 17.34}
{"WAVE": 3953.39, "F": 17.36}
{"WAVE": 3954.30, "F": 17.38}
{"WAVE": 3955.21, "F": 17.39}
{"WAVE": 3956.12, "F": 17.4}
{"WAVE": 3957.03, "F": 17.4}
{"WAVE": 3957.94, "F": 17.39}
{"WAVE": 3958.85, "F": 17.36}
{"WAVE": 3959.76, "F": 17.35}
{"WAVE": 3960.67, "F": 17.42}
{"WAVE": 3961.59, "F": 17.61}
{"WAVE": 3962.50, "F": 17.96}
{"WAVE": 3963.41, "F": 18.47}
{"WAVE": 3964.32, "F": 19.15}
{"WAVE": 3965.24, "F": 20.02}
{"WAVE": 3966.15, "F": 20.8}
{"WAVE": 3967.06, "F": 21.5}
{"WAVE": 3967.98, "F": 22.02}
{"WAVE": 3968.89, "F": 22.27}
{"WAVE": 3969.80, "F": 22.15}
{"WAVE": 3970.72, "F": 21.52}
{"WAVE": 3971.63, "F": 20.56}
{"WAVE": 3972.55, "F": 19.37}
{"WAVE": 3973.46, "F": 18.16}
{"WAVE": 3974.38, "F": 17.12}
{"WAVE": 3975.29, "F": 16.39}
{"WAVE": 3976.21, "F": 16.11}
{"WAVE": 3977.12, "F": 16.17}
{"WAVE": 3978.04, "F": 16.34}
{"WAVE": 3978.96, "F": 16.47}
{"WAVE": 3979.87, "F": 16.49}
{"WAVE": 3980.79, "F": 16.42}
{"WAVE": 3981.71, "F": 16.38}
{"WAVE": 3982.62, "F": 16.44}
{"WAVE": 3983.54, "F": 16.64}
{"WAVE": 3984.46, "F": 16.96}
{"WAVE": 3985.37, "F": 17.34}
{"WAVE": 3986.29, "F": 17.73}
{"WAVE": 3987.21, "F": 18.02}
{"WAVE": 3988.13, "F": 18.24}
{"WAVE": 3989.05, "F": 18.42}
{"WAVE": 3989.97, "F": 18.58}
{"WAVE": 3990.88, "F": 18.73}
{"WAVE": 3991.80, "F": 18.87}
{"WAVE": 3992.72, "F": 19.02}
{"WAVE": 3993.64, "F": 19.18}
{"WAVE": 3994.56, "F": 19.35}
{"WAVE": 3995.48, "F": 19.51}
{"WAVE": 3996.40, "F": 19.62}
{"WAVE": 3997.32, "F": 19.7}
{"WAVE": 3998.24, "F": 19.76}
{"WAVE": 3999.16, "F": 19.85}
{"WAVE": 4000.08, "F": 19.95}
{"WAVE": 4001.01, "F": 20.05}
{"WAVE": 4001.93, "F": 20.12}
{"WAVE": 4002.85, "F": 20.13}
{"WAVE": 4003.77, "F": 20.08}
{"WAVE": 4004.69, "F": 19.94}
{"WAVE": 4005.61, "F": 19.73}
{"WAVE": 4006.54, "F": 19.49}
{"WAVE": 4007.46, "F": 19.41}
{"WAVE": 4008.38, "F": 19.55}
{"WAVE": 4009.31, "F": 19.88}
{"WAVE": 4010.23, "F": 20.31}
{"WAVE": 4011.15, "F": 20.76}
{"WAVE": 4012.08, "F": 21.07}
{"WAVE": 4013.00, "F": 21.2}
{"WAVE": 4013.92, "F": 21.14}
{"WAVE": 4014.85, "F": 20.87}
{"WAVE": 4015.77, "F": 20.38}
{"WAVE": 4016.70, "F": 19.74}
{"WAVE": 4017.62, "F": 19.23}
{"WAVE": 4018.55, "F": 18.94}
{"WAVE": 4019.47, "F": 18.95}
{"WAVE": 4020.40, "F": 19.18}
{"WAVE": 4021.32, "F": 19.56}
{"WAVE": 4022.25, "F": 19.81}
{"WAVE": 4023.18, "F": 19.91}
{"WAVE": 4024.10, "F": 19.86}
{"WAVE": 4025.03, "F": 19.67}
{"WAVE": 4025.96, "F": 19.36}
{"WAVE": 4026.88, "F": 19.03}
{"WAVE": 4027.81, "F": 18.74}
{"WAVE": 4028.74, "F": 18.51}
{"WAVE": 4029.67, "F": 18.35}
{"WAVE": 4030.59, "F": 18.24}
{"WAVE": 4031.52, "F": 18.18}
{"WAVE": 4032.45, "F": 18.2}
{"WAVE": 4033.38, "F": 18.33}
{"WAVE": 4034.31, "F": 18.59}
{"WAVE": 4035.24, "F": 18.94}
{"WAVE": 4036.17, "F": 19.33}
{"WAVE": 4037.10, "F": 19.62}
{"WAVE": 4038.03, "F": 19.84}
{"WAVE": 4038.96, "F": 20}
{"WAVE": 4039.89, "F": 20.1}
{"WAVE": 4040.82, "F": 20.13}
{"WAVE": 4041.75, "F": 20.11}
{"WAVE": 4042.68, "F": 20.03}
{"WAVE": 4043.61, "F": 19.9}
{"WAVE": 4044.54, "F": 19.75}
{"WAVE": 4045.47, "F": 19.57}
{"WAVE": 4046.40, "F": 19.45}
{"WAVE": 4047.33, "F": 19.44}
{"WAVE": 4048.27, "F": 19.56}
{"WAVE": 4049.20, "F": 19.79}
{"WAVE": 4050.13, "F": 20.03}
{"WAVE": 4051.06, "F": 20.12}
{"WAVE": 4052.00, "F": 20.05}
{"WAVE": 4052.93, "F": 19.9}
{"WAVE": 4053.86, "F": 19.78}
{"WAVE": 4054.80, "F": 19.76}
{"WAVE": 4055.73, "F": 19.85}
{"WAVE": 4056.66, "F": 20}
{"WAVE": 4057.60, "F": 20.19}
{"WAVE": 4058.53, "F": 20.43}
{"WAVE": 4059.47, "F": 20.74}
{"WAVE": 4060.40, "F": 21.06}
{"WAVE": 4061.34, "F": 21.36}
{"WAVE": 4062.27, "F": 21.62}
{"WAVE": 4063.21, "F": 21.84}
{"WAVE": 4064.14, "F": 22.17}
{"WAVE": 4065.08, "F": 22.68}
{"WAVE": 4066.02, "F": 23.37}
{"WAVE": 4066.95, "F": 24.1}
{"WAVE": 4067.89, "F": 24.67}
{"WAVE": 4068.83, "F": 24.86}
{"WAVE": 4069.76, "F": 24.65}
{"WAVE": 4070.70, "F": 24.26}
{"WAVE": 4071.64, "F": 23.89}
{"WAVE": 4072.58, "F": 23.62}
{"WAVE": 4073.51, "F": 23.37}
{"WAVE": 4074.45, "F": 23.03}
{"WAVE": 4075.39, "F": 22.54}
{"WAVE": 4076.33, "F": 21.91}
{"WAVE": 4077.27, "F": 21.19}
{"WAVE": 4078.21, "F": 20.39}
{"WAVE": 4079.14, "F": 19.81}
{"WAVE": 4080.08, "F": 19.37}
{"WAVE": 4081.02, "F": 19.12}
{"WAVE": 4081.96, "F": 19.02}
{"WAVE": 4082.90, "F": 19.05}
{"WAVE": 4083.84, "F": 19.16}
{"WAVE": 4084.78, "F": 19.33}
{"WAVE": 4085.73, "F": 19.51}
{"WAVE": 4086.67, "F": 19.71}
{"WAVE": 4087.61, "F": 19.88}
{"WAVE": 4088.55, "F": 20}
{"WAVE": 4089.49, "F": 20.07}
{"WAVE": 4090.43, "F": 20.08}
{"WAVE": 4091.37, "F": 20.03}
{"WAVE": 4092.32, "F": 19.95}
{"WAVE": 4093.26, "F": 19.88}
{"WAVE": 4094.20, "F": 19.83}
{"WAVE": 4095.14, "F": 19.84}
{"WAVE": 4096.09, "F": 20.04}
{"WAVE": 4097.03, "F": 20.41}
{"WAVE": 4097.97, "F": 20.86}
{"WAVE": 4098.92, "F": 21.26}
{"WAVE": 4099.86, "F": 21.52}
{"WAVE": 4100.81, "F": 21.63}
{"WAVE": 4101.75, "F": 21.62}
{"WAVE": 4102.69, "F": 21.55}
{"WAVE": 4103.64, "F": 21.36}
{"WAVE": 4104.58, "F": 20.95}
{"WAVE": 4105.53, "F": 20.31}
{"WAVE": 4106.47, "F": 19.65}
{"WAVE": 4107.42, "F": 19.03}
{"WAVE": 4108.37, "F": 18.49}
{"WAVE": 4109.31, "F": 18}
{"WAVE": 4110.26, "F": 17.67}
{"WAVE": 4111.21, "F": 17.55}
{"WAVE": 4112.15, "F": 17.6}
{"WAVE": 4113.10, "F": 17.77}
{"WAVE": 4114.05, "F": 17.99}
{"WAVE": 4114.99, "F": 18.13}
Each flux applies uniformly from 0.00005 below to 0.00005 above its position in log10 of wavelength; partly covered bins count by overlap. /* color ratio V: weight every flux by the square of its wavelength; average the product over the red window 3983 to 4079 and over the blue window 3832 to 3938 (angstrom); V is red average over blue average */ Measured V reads 1.2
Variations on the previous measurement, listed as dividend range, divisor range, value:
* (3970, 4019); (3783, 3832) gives 1.39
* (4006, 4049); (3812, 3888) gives 1.15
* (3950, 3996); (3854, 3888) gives 0.80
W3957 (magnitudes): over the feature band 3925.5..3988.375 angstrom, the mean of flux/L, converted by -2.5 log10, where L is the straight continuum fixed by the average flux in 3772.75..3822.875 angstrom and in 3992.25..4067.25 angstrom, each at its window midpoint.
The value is 0.104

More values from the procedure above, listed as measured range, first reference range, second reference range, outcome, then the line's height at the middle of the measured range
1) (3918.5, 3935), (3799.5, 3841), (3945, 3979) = 0.16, 17.2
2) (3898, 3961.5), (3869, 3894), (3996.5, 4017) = 0.27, 21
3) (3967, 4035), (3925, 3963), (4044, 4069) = -0.04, 18.4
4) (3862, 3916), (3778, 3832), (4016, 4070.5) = -0.25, 16.9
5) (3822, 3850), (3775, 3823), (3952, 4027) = 0.18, 16.1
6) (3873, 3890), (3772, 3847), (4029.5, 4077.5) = -0.16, 16.5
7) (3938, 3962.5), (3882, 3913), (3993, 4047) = 0.07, 18.1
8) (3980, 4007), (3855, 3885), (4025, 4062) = 0.13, 21.1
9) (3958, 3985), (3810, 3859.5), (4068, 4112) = -0.03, 17.9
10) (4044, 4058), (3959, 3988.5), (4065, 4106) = 0.03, 20.3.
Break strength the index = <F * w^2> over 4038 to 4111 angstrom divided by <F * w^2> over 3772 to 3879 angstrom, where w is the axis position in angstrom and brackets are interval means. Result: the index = 1.3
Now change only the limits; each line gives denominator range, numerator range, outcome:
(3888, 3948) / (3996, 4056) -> 1.29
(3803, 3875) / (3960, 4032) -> 1.13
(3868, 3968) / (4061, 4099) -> 1.28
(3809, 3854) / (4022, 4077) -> 1.60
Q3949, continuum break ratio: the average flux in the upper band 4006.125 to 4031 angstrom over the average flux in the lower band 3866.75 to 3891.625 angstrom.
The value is 0.83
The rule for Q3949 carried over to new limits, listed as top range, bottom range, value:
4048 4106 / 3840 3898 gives 1.02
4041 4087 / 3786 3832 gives 1.42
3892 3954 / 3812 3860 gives 1.10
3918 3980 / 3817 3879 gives 0.88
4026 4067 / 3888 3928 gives 1.18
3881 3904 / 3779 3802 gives 1.08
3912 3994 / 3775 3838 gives 1.15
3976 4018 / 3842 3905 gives 0.93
